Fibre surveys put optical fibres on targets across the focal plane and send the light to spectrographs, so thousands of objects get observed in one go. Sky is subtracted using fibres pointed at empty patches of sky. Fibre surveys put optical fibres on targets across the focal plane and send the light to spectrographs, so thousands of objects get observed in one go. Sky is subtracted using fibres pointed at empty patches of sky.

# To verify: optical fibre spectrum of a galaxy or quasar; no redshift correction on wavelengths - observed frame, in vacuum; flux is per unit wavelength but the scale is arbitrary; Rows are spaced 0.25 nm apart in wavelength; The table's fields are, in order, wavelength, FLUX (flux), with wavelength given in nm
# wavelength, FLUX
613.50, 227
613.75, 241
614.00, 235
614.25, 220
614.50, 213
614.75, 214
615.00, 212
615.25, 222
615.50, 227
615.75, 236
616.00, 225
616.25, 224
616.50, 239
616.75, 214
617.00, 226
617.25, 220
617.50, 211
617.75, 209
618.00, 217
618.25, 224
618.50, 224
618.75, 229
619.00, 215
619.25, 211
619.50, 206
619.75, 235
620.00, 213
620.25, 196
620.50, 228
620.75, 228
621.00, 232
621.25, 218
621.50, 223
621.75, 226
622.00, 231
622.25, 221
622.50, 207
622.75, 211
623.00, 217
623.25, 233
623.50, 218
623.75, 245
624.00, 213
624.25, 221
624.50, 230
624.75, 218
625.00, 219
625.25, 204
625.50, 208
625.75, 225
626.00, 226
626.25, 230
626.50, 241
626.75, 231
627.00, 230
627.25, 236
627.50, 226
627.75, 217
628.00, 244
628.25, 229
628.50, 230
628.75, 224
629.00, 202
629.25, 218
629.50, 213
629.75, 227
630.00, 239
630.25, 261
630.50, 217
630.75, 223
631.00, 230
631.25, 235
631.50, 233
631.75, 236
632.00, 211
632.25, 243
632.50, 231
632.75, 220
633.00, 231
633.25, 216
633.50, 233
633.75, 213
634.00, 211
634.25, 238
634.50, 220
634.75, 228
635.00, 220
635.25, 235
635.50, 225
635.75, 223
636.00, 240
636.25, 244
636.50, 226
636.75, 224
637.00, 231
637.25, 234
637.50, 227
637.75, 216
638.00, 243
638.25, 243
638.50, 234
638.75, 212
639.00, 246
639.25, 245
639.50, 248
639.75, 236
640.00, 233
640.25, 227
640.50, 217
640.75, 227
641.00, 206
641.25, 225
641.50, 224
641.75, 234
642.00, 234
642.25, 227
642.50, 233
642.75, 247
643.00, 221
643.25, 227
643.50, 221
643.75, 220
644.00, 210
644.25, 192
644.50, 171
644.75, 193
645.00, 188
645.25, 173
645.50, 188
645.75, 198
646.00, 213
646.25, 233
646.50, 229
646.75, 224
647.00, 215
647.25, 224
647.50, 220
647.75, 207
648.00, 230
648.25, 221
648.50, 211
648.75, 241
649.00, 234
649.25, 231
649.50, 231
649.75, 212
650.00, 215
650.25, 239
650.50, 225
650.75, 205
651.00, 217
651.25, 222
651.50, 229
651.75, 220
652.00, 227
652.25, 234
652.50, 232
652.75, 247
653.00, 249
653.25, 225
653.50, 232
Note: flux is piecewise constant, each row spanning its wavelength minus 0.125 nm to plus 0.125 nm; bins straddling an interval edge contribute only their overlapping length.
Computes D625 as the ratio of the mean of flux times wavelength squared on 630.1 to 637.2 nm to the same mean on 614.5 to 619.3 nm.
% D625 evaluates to 1.09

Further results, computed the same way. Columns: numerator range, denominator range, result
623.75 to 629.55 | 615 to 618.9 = 1.04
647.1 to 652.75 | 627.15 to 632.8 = 1.05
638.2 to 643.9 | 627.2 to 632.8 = 1.04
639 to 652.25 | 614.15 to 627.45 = 1.07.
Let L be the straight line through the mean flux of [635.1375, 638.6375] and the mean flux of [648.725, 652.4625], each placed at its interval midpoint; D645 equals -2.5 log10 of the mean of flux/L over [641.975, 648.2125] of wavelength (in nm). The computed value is 0.07 mag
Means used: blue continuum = 232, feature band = 213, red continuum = 225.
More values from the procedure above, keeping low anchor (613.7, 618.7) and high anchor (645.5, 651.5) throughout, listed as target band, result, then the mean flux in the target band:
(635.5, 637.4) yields -0.05 mag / 231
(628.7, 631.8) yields -0.03 mag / 227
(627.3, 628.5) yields -0.04 mag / 230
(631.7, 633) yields -0.03 mag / 228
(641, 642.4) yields -0.03 mag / 227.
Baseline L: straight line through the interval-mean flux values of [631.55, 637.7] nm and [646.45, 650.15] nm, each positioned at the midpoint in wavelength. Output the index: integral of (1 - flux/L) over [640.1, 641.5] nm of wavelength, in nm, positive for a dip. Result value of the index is 0.03 nm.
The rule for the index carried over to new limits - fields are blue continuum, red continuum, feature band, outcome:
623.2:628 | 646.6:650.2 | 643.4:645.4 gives 0.249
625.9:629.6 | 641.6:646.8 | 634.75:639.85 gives -0.322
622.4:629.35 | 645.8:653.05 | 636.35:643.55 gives -0.186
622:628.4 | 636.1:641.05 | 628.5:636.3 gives 0.036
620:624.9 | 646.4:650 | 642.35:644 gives -0.028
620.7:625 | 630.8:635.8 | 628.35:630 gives 0.033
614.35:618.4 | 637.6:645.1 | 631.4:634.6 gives -0.047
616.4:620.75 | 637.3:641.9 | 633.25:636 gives 0.032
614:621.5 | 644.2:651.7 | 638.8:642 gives -0.211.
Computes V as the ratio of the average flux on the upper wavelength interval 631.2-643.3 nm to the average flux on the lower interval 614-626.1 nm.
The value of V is 1.04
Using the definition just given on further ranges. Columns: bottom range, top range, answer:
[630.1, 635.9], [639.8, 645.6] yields 0.94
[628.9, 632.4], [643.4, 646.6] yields 0.89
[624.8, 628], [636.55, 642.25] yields 1.02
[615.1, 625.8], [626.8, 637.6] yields 1.03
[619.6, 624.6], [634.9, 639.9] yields 1.05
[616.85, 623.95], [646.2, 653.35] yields 1.02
